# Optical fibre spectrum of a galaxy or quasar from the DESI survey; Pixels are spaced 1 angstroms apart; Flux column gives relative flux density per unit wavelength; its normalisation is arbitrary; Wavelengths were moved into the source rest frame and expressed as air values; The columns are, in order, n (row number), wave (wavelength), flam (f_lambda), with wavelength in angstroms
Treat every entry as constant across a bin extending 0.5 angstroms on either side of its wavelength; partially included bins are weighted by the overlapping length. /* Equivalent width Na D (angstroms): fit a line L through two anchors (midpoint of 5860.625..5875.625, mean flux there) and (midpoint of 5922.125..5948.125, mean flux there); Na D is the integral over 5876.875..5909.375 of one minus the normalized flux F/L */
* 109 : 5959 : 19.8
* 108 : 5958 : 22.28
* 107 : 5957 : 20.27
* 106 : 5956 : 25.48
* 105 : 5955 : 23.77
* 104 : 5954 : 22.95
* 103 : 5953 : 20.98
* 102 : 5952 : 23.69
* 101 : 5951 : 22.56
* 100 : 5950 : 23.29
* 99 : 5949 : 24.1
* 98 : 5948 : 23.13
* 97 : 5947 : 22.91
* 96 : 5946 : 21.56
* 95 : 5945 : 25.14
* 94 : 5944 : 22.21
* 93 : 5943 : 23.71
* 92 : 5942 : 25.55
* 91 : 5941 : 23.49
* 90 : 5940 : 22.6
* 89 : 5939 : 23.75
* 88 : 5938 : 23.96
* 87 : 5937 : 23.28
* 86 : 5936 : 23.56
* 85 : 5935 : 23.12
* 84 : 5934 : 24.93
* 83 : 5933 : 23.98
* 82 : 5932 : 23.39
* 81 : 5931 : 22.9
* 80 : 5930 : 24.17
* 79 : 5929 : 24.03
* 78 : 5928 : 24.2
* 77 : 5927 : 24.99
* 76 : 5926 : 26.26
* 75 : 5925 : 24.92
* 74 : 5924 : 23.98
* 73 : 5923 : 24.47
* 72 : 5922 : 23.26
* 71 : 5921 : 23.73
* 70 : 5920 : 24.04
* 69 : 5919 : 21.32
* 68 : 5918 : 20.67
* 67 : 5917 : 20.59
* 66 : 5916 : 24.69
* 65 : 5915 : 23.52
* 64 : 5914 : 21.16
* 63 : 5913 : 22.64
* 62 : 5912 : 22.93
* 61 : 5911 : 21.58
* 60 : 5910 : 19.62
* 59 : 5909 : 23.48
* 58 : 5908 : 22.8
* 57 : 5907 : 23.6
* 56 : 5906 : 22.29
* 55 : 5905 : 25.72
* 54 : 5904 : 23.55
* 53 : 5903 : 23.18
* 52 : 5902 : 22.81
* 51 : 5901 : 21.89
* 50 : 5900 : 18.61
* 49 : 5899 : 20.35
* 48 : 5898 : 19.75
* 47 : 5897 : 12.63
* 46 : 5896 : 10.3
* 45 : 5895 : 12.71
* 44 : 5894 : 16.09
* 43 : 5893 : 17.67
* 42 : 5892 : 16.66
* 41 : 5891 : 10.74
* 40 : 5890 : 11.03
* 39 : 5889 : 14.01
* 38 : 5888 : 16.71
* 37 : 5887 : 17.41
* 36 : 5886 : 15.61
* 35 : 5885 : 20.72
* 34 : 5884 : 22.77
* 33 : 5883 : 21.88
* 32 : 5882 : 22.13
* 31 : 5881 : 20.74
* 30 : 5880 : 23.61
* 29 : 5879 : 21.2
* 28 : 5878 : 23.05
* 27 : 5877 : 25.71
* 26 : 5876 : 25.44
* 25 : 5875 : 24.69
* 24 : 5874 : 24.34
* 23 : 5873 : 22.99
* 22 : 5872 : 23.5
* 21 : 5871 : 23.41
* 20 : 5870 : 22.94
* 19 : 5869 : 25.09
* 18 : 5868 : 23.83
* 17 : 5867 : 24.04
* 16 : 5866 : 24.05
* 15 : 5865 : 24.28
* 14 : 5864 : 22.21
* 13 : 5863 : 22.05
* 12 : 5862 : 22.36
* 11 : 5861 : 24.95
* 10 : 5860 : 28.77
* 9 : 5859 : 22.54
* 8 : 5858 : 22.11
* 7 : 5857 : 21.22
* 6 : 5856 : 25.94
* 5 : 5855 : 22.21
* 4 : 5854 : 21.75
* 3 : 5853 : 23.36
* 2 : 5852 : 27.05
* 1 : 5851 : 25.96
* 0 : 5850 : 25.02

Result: 6.0 angstroms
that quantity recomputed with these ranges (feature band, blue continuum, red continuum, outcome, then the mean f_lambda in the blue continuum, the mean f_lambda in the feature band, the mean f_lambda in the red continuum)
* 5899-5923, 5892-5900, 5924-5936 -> -3.8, 15.9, 22.5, 24.2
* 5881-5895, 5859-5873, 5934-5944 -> 3.9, 23.9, 17.2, 23.7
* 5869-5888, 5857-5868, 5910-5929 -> 1.0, 23.6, 22.3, 23.2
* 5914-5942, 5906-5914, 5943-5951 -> -1.1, 22.3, 23.6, 23.2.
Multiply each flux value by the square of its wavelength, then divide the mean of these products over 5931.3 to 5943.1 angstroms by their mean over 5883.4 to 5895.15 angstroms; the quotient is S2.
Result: 1.49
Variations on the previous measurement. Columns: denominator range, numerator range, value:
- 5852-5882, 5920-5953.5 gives 1.03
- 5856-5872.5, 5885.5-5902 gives 0.68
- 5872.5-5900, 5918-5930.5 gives 1.28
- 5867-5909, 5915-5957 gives 1.17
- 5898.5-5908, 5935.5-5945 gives 1.07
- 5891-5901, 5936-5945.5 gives 1.50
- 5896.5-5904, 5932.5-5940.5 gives 1.19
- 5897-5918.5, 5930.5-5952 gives 1.08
